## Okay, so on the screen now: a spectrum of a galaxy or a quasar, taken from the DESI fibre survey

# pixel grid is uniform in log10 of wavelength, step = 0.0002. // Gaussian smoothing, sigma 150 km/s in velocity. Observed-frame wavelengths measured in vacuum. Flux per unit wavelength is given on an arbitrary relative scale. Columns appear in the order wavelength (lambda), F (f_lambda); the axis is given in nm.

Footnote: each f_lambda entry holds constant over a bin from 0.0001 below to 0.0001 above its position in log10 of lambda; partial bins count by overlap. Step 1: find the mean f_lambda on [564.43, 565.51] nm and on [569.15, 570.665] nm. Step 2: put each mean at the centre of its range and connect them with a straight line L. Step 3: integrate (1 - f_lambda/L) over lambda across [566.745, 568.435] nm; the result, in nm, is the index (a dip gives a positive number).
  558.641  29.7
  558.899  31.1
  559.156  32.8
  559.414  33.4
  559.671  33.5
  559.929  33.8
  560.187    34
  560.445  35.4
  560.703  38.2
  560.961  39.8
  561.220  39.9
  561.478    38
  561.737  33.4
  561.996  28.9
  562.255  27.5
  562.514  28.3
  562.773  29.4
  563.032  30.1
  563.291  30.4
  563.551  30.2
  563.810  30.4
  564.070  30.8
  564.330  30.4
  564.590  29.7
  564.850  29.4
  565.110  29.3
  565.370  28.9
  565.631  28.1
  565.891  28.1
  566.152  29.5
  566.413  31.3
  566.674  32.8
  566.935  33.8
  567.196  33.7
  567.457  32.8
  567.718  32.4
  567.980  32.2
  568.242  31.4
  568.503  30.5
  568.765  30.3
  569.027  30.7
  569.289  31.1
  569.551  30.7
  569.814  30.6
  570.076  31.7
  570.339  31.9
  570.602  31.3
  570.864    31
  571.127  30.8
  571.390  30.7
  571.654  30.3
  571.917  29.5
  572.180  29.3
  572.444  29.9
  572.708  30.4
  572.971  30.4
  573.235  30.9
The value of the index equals -0.13 nm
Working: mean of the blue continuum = 29.3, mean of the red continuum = 31.2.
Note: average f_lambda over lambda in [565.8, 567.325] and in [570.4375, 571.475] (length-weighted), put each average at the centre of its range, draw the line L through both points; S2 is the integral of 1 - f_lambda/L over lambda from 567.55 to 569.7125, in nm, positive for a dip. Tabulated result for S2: 0.010 nm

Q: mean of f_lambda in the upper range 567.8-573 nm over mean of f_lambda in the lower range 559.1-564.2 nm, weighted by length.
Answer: 0.93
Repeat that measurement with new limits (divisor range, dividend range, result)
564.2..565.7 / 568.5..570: 1.05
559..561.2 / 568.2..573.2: 0.87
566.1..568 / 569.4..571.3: 0.96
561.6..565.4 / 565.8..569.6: 1.05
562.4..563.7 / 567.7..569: 1.05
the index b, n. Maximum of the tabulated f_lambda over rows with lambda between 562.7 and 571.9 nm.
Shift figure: 33.8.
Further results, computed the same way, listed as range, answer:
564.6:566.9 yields 32.8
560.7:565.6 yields 39.9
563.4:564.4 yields 30.8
